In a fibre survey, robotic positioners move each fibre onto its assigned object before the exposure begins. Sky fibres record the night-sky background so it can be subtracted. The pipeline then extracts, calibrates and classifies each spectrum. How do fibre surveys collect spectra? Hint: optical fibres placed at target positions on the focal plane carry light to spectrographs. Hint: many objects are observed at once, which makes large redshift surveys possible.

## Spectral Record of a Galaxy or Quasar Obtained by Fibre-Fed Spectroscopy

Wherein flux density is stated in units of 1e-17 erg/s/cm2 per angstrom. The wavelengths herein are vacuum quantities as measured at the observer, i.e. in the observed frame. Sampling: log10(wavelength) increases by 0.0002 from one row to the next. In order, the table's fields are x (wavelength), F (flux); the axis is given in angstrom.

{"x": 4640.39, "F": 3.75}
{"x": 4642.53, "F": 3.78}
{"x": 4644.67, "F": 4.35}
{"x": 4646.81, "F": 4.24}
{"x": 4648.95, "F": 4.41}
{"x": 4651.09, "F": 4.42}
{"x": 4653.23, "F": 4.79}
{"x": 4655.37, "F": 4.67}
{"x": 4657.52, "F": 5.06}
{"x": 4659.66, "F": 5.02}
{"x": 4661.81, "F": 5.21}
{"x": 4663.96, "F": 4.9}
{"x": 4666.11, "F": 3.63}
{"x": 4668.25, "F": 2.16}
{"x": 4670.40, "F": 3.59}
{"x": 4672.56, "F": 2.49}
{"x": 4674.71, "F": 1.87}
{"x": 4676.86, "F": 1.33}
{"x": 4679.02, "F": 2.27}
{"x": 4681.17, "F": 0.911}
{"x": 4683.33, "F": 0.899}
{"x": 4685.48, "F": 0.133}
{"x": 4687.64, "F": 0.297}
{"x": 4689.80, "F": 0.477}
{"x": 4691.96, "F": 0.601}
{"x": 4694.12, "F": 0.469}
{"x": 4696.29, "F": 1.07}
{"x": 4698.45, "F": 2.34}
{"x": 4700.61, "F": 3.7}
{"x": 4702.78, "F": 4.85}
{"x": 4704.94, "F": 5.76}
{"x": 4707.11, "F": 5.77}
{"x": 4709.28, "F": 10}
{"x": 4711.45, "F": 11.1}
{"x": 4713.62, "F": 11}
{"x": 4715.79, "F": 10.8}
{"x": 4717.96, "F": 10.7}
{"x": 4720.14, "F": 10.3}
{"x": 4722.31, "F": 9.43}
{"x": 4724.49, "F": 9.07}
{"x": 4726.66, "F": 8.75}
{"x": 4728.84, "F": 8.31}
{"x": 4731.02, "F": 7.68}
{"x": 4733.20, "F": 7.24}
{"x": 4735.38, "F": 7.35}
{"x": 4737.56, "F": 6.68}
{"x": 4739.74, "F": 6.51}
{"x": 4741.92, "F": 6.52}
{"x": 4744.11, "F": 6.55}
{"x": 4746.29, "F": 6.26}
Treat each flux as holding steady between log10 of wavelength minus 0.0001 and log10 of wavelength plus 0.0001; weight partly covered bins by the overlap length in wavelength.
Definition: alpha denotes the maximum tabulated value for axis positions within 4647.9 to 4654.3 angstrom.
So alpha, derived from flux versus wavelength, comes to 4.79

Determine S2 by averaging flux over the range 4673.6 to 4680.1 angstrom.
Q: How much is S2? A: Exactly 1.83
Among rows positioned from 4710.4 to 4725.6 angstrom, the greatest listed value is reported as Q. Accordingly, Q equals 11.1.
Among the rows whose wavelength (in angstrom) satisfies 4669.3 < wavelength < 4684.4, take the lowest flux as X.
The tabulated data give 0.899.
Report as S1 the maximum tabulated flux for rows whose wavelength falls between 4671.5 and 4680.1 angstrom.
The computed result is 2.49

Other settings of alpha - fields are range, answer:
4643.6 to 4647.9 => 4.35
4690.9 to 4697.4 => 1.07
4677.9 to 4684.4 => 2.27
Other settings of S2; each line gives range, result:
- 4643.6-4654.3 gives 4.44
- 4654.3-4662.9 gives 4.99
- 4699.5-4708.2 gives 5.01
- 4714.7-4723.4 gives 10.3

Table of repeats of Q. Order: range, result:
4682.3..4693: 0.899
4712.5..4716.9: 11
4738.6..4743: 6.52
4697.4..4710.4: 10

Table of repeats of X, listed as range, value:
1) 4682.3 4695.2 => 0.133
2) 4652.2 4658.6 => 4.67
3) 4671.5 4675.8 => 1.87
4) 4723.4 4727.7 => 8.75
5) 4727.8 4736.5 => 7.24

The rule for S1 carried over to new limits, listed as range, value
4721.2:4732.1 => 9.43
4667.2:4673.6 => 3.59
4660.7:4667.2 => 5.21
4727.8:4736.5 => 8.31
